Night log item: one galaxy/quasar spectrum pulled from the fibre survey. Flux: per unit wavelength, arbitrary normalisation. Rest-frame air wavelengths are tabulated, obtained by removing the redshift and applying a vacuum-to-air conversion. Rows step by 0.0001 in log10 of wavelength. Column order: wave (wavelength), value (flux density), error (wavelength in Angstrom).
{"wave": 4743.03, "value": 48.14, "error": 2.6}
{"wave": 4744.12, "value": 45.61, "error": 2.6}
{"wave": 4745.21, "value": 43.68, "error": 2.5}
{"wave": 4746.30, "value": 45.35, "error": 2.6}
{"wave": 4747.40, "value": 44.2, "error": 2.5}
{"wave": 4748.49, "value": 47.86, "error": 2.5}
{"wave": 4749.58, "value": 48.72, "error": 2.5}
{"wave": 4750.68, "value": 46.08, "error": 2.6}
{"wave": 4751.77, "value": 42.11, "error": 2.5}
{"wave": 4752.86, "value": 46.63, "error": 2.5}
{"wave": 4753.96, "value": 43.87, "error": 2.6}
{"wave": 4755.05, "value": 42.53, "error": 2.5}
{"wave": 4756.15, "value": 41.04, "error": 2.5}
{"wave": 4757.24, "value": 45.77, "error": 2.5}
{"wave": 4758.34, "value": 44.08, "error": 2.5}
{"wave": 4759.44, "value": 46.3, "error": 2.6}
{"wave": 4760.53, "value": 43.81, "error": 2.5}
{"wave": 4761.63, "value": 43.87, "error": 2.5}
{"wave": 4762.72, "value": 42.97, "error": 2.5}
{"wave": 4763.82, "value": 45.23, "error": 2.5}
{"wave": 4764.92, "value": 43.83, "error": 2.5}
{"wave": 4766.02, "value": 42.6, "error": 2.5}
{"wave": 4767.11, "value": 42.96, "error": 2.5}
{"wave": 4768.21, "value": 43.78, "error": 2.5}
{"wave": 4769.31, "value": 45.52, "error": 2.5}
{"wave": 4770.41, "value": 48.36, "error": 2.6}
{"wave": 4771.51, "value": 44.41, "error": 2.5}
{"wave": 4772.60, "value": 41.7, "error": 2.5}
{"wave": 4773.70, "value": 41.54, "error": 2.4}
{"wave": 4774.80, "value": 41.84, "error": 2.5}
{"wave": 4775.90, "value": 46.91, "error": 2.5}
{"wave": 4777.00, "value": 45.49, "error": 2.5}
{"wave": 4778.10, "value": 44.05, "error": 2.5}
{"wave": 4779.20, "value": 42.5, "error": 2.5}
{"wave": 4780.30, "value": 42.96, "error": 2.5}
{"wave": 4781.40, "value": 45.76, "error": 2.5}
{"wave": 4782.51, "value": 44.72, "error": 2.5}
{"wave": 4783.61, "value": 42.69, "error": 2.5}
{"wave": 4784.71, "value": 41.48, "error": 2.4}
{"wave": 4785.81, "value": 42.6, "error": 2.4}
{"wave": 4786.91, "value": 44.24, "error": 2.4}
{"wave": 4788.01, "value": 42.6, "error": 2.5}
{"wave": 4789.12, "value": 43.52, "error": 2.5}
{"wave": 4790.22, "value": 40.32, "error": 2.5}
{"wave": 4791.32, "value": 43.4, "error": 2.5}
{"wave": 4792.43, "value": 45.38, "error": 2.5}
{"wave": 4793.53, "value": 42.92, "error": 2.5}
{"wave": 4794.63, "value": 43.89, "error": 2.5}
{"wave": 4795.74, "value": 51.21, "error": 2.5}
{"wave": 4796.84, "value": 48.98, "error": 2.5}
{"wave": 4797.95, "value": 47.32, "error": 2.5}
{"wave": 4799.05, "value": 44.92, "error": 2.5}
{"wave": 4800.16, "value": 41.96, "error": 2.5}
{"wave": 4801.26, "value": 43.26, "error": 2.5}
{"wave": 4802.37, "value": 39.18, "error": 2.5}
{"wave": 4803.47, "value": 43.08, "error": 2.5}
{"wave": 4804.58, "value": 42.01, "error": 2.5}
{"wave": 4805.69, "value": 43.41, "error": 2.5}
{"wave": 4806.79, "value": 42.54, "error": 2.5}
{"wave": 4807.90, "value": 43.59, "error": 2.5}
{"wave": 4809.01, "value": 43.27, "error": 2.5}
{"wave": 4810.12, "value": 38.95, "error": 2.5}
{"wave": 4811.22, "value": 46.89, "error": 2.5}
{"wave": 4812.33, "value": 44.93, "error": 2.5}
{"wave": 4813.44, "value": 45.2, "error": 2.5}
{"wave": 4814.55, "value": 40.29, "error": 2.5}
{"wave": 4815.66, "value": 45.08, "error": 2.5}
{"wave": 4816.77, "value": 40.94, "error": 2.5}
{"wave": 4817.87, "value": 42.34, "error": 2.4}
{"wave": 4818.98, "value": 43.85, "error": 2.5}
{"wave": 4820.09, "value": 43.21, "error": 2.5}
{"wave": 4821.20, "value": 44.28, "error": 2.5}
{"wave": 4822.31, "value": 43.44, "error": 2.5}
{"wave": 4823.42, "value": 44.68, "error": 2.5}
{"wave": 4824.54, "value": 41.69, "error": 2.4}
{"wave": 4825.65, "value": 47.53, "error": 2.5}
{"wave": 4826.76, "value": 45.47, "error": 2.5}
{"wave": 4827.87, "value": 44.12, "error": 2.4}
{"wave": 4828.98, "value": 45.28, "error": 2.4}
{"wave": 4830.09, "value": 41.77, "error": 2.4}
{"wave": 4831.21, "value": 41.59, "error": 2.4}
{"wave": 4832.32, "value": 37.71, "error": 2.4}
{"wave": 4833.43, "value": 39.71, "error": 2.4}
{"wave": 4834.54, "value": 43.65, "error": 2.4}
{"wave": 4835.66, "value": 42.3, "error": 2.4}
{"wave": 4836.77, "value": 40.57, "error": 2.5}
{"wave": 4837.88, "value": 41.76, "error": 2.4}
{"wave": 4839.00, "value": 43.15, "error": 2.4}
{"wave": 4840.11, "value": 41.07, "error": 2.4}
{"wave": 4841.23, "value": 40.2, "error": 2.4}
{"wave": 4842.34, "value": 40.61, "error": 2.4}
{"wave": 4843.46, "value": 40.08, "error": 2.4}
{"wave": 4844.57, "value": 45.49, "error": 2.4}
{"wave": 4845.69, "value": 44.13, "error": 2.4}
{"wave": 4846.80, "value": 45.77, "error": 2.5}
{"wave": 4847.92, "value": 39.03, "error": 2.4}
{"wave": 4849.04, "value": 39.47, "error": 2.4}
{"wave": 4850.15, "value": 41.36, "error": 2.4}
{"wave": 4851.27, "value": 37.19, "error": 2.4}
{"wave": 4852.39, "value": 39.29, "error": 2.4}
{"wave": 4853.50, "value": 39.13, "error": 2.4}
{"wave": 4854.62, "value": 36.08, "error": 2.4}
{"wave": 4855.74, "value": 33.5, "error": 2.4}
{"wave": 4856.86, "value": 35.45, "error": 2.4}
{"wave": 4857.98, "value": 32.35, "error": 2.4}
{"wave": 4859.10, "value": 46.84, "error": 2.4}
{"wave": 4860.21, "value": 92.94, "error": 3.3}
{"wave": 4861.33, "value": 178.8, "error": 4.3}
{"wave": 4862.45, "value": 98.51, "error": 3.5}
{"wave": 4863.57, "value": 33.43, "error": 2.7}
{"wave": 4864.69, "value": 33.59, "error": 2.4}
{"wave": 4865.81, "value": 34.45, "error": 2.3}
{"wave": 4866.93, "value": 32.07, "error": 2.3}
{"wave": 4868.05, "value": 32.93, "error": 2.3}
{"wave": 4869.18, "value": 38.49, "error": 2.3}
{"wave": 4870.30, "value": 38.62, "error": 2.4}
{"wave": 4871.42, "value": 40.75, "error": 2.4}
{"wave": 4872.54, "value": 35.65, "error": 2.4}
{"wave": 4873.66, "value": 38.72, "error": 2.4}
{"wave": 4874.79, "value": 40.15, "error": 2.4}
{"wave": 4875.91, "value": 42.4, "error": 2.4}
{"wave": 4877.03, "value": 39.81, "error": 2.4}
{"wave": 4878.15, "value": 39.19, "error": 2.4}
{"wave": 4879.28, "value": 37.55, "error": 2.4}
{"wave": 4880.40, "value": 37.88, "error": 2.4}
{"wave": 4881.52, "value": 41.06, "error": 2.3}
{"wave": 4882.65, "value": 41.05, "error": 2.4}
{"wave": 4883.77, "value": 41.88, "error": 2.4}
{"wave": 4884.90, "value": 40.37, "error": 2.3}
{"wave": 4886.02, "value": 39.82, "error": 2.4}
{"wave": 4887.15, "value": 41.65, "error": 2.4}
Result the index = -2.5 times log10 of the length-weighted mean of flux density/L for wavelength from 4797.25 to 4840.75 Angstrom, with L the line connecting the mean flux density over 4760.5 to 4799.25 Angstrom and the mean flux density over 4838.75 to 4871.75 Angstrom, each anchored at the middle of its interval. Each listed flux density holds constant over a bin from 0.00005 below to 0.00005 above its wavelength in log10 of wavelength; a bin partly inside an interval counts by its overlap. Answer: 0.07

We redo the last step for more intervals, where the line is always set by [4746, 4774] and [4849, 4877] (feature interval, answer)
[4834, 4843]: 0.130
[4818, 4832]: 0.066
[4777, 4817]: 0.048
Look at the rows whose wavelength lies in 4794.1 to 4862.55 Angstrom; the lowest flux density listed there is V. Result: 32.35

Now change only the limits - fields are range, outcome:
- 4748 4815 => 38.95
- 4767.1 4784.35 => 41.54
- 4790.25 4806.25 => 39.18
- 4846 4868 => 32.07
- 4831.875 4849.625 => 37.71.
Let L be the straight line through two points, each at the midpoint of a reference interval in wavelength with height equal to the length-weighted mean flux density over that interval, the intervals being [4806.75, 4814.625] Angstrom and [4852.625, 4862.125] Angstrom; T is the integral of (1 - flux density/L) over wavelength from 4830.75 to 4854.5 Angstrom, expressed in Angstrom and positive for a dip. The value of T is 6.4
